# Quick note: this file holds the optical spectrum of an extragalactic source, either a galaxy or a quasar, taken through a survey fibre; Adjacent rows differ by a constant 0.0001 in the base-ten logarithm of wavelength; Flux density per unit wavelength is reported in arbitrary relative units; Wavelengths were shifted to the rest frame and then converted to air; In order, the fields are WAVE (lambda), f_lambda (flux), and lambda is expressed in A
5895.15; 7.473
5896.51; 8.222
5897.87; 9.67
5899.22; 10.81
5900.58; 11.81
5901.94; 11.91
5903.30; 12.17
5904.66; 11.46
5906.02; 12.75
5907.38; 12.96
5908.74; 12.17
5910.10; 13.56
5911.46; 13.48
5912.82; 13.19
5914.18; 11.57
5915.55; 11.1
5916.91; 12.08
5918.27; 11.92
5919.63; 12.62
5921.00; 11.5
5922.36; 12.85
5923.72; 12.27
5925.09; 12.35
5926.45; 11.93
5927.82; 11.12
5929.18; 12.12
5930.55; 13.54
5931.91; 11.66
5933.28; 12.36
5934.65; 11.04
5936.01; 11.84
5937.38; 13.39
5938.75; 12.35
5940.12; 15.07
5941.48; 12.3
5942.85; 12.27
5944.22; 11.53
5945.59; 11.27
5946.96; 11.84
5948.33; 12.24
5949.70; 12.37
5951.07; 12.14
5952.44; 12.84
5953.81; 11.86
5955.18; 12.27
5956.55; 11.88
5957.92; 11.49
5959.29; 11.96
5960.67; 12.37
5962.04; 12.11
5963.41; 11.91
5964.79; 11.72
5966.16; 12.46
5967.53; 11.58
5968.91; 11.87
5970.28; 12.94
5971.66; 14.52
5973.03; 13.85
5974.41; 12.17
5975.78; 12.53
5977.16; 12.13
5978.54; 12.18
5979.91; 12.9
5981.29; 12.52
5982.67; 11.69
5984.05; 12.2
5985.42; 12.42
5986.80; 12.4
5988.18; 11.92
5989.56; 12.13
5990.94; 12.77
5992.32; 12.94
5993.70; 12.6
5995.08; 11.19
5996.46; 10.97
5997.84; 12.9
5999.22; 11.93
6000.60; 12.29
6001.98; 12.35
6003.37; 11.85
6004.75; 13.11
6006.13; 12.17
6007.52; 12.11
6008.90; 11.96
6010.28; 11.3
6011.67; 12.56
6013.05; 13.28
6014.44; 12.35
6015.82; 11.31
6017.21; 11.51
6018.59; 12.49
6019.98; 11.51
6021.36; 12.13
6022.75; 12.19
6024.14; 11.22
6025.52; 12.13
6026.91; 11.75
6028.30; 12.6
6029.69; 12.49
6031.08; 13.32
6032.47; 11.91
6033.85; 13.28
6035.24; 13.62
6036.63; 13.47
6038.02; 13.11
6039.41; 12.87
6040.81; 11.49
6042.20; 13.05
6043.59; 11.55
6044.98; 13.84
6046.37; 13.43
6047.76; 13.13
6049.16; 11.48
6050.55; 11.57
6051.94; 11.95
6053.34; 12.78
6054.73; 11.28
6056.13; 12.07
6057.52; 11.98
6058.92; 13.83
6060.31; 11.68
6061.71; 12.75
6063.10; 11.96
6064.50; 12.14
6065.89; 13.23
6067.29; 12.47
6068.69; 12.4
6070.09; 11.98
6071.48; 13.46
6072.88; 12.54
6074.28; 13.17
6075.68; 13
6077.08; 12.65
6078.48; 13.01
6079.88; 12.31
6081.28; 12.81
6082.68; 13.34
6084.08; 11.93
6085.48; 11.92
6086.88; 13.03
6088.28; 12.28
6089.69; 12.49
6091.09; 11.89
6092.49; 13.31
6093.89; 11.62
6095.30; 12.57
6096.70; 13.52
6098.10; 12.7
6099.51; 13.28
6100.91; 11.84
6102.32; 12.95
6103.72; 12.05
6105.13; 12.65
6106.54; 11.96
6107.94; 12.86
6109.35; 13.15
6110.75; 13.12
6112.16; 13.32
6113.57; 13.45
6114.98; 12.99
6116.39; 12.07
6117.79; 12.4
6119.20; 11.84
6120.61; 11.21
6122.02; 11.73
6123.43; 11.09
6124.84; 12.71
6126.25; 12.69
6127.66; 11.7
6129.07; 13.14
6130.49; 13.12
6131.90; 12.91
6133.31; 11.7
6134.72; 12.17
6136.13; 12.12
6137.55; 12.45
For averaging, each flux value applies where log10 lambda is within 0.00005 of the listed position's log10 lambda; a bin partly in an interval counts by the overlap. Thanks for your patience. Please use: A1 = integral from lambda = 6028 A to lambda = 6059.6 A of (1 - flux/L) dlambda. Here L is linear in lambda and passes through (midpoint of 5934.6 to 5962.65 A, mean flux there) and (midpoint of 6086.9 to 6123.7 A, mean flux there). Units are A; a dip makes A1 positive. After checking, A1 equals -0.5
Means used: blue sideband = 12.2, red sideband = 12.5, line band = 12.6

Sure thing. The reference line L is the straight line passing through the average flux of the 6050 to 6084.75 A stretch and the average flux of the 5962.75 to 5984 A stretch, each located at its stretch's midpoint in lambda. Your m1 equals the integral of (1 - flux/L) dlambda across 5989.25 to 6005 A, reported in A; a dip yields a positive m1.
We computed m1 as 0.3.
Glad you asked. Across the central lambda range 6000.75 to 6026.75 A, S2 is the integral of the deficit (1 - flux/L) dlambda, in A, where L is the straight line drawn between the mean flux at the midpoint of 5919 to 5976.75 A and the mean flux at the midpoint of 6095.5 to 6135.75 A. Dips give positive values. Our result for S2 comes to 0.6 A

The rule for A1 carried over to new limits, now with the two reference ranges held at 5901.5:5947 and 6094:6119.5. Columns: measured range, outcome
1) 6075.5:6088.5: 0.0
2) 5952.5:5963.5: 0.3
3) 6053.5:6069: 0.3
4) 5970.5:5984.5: -0.3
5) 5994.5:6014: 0.5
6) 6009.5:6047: 0.3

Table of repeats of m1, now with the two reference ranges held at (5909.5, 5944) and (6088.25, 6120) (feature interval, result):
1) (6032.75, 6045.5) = -0.35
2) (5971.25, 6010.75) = 0.39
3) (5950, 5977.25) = 0.18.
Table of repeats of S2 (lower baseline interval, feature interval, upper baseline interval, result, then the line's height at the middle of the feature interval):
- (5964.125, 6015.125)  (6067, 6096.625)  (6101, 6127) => -0.4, 12.4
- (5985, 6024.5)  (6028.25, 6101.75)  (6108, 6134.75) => -1.7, 12.3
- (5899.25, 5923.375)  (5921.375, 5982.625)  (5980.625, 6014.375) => -0.3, 12.2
